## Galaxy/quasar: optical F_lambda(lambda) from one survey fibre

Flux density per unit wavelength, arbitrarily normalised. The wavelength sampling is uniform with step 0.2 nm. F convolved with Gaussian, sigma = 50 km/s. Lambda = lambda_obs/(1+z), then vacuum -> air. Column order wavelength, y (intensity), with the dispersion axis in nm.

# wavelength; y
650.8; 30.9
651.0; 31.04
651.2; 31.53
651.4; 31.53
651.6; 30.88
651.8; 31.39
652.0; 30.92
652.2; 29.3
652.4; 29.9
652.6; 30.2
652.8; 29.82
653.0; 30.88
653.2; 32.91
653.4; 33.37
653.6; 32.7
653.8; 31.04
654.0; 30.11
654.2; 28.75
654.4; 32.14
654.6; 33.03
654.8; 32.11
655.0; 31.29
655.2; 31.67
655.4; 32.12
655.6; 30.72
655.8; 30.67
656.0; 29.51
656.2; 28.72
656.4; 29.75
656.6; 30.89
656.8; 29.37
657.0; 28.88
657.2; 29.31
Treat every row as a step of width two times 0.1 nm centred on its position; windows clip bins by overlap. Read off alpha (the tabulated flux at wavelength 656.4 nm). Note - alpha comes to 29.75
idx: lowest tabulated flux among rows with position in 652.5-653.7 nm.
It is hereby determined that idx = 29.82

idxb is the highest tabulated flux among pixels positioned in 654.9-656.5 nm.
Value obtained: 32.12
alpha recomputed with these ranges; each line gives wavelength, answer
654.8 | 32.11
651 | 31.04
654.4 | 32.14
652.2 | 29.3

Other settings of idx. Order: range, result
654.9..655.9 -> 30.67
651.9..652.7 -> 29.3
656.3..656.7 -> 29.75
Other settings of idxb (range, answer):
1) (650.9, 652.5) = 31.53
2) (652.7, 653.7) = 33.37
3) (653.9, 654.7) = 33.03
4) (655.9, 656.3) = 29.51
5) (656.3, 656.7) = 30.89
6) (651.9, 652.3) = 30.92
